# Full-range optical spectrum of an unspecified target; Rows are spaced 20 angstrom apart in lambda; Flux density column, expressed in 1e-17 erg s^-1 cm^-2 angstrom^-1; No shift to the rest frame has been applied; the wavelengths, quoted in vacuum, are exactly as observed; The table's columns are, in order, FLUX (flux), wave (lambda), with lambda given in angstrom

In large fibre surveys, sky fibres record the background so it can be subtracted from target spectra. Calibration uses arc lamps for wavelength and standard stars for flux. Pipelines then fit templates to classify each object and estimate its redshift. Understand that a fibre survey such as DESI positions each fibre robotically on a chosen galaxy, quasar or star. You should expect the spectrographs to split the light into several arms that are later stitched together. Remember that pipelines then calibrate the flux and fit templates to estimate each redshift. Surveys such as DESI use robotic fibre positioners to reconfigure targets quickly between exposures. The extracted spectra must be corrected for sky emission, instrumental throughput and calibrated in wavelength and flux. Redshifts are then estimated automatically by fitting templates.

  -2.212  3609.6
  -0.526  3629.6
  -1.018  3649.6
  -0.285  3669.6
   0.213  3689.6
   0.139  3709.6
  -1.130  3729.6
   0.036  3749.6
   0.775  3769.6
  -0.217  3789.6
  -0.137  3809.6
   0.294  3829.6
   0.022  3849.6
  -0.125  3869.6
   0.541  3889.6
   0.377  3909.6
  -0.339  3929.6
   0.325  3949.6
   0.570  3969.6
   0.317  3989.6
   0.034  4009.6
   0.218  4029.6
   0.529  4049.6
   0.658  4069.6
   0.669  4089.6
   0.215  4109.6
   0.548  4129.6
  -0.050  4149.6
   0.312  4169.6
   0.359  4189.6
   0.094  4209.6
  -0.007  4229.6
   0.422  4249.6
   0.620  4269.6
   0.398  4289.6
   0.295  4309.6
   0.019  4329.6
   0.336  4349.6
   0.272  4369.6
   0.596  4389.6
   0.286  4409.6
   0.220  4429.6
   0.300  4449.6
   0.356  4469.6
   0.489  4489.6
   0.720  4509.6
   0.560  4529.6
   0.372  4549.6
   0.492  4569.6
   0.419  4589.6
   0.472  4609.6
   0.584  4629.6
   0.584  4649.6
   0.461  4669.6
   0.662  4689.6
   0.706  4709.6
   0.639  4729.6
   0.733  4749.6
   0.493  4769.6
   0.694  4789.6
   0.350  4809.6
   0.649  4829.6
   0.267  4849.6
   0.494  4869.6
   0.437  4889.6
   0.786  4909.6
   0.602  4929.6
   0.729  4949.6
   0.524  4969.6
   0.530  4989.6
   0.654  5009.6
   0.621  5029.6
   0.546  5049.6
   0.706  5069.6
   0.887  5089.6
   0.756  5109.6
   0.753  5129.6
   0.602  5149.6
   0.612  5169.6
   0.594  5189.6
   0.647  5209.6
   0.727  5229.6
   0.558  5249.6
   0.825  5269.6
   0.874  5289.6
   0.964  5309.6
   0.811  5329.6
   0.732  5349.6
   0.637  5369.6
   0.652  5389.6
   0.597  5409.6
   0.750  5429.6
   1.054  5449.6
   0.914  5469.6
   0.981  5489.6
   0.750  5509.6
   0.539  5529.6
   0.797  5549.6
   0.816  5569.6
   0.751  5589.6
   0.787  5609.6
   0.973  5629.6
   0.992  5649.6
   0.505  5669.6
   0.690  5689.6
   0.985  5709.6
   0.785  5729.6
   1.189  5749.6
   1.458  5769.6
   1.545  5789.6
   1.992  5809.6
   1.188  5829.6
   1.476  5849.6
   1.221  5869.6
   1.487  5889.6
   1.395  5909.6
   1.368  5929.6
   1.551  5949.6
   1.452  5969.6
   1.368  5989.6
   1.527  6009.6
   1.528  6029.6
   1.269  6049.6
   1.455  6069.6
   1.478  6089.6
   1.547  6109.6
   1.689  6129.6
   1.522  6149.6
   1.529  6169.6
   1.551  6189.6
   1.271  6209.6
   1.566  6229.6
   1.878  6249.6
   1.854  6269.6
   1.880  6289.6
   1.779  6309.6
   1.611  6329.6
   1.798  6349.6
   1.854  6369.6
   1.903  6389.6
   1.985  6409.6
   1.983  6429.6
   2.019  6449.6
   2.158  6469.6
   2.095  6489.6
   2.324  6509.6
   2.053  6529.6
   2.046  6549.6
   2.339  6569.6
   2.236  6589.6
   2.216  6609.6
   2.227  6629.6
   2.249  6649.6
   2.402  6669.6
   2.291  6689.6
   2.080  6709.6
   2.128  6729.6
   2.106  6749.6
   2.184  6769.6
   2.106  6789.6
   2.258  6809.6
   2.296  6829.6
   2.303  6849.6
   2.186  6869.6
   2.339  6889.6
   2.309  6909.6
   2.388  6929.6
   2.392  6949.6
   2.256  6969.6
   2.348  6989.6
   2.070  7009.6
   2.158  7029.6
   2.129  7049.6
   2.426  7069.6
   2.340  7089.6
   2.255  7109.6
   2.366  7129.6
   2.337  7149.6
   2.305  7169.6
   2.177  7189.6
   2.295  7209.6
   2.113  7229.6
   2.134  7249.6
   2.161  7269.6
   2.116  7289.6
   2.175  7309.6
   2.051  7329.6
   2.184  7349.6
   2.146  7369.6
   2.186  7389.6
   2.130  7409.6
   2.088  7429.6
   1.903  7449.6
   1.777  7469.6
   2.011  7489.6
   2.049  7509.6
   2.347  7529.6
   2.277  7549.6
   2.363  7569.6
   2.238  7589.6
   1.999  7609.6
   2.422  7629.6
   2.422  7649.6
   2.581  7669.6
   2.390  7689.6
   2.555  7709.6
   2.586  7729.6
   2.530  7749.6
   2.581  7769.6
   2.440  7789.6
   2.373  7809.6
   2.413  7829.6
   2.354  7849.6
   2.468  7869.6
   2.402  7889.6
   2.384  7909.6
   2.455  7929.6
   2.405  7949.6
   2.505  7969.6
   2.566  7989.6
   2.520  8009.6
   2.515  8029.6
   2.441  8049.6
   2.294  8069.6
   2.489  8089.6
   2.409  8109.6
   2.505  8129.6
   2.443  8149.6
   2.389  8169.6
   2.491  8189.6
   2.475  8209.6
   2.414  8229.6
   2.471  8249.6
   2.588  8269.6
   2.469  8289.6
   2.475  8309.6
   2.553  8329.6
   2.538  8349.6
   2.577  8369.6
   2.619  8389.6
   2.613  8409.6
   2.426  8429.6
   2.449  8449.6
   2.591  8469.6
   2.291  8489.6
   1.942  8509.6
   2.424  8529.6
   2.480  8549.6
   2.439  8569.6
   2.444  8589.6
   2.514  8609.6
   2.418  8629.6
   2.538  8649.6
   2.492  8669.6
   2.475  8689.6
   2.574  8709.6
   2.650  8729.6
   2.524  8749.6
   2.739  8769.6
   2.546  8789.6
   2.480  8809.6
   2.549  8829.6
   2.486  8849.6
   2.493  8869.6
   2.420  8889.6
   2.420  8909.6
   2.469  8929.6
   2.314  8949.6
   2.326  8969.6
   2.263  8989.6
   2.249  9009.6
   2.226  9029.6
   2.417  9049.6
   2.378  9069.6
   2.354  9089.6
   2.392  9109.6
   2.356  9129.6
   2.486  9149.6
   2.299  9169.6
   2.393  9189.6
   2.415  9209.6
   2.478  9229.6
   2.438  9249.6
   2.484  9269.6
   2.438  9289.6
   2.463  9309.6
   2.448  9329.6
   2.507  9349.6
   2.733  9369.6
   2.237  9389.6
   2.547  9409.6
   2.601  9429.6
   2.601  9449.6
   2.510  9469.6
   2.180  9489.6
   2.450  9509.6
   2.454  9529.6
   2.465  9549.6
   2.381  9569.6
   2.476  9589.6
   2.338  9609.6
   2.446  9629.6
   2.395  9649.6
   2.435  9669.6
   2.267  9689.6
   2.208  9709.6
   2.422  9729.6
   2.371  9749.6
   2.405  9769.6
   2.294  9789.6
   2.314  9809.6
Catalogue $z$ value 0.443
